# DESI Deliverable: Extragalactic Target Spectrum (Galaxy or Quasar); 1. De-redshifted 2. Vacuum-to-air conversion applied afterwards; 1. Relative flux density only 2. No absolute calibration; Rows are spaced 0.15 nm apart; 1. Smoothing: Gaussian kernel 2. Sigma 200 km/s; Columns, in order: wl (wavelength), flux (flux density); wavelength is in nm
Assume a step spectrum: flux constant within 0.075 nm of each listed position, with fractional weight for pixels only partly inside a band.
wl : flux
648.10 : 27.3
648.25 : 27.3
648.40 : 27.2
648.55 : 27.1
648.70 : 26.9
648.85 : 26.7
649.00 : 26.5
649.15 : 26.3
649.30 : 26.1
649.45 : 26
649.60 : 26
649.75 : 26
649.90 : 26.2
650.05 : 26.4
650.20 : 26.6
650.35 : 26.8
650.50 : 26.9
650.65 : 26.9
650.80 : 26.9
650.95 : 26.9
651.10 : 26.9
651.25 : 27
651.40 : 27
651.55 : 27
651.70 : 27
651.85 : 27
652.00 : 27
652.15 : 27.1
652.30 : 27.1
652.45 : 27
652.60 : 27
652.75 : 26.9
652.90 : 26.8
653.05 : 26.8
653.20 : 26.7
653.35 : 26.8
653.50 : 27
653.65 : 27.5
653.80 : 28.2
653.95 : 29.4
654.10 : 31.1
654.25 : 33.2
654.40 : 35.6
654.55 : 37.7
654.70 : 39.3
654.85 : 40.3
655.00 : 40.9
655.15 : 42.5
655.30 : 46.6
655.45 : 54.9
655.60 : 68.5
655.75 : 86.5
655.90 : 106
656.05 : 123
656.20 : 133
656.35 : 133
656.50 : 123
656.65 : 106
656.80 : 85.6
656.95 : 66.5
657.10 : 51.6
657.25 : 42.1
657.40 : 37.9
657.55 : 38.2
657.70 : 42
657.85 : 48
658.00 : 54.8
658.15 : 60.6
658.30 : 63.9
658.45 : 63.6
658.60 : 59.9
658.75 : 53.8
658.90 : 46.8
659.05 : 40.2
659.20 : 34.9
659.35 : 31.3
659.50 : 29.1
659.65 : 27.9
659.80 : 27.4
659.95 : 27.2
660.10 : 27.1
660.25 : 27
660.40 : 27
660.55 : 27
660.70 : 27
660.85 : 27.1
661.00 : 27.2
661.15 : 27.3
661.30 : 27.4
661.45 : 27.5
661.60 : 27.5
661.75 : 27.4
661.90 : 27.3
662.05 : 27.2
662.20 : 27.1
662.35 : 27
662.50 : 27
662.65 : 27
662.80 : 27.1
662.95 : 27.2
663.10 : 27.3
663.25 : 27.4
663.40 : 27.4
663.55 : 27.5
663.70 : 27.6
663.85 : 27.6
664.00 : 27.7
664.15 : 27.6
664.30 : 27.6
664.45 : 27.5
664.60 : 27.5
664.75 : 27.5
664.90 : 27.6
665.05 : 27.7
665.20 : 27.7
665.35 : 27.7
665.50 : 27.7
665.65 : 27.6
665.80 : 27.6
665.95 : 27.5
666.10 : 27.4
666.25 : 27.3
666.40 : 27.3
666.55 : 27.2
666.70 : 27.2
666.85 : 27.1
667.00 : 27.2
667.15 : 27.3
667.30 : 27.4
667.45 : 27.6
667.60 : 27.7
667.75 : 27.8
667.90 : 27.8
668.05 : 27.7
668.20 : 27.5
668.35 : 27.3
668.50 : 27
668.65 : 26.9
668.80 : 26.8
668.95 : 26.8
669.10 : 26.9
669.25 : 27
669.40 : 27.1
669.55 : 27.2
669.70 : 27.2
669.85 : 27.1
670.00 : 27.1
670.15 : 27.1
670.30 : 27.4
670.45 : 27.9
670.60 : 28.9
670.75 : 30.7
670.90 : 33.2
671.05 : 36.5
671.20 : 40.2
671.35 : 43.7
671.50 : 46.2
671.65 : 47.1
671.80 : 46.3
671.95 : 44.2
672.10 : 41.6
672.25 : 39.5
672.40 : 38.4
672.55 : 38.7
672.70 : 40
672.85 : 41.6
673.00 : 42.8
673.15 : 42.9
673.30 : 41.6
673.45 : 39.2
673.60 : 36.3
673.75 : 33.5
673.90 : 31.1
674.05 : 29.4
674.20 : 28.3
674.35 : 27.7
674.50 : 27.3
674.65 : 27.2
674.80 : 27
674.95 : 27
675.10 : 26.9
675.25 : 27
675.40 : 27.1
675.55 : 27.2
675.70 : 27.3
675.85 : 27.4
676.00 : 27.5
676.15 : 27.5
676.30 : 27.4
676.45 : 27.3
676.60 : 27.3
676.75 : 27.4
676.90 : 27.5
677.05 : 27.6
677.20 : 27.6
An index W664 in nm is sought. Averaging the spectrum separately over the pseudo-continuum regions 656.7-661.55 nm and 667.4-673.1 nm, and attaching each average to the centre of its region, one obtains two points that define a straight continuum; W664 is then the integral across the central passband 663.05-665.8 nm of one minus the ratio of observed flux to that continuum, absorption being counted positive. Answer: 0.71 nm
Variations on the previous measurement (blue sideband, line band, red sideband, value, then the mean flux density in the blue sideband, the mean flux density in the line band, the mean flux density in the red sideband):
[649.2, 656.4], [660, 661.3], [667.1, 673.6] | 0.341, 39.5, 27.1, 33.3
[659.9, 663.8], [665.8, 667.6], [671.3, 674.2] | 0.301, 27.2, 27.3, 39.9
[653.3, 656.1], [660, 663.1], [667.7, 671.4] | 0.961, 48.2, 27.2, 29.1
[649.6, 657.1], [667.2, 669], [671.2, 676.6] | 0.481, 45.1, 27.4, 34.3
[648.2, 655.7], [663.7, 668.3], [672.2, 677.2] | 0.534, 30.6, 27.5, 31.5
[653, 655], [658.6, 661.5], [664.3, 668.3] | -0.198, 31.9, 31.8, 27.5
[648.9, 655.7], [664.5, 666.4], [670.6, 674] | 0.468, 31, 27.6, 39.5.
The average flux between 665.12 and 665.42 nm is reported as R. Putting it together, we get 27.7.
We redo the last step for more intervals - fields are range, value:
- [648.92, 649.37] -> 26.3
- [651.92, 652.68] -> 27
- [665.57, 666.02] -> 27.6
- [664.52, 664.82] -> 27.5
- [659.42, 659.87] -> 28.2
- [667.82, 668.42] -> 27.6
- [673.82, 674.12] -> 30.3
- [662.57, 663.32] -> 27.2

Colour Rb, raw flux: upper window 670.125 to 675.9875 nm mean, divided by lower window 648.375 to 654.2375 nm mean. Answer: 1.27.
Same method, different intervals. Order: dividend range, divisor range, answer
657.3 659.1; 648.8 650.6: 1.93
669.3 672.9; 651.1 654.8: 1.23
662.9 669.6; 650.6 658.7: 0.56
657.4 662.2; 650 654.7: 1.29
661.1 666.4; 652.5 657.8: 0.50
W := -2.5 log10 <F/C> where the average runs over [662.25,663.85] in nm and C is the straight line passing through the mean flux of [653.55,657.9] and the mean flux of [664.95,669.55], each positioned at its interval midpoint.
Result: 0.41 mag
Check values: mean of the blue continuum 61.2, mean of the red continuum 27.4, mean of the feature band 27.3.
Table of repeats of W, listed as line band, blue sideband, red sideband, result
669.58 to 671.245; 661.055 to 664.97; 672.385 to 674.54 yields 0.12 mag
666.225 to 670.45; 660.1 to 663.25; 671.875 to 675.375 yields 0.15 mag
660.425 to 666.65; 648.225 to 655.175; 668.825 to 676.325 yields 0.14 mag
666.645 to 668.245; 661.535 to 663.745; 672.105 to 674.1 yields 0.18 mag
